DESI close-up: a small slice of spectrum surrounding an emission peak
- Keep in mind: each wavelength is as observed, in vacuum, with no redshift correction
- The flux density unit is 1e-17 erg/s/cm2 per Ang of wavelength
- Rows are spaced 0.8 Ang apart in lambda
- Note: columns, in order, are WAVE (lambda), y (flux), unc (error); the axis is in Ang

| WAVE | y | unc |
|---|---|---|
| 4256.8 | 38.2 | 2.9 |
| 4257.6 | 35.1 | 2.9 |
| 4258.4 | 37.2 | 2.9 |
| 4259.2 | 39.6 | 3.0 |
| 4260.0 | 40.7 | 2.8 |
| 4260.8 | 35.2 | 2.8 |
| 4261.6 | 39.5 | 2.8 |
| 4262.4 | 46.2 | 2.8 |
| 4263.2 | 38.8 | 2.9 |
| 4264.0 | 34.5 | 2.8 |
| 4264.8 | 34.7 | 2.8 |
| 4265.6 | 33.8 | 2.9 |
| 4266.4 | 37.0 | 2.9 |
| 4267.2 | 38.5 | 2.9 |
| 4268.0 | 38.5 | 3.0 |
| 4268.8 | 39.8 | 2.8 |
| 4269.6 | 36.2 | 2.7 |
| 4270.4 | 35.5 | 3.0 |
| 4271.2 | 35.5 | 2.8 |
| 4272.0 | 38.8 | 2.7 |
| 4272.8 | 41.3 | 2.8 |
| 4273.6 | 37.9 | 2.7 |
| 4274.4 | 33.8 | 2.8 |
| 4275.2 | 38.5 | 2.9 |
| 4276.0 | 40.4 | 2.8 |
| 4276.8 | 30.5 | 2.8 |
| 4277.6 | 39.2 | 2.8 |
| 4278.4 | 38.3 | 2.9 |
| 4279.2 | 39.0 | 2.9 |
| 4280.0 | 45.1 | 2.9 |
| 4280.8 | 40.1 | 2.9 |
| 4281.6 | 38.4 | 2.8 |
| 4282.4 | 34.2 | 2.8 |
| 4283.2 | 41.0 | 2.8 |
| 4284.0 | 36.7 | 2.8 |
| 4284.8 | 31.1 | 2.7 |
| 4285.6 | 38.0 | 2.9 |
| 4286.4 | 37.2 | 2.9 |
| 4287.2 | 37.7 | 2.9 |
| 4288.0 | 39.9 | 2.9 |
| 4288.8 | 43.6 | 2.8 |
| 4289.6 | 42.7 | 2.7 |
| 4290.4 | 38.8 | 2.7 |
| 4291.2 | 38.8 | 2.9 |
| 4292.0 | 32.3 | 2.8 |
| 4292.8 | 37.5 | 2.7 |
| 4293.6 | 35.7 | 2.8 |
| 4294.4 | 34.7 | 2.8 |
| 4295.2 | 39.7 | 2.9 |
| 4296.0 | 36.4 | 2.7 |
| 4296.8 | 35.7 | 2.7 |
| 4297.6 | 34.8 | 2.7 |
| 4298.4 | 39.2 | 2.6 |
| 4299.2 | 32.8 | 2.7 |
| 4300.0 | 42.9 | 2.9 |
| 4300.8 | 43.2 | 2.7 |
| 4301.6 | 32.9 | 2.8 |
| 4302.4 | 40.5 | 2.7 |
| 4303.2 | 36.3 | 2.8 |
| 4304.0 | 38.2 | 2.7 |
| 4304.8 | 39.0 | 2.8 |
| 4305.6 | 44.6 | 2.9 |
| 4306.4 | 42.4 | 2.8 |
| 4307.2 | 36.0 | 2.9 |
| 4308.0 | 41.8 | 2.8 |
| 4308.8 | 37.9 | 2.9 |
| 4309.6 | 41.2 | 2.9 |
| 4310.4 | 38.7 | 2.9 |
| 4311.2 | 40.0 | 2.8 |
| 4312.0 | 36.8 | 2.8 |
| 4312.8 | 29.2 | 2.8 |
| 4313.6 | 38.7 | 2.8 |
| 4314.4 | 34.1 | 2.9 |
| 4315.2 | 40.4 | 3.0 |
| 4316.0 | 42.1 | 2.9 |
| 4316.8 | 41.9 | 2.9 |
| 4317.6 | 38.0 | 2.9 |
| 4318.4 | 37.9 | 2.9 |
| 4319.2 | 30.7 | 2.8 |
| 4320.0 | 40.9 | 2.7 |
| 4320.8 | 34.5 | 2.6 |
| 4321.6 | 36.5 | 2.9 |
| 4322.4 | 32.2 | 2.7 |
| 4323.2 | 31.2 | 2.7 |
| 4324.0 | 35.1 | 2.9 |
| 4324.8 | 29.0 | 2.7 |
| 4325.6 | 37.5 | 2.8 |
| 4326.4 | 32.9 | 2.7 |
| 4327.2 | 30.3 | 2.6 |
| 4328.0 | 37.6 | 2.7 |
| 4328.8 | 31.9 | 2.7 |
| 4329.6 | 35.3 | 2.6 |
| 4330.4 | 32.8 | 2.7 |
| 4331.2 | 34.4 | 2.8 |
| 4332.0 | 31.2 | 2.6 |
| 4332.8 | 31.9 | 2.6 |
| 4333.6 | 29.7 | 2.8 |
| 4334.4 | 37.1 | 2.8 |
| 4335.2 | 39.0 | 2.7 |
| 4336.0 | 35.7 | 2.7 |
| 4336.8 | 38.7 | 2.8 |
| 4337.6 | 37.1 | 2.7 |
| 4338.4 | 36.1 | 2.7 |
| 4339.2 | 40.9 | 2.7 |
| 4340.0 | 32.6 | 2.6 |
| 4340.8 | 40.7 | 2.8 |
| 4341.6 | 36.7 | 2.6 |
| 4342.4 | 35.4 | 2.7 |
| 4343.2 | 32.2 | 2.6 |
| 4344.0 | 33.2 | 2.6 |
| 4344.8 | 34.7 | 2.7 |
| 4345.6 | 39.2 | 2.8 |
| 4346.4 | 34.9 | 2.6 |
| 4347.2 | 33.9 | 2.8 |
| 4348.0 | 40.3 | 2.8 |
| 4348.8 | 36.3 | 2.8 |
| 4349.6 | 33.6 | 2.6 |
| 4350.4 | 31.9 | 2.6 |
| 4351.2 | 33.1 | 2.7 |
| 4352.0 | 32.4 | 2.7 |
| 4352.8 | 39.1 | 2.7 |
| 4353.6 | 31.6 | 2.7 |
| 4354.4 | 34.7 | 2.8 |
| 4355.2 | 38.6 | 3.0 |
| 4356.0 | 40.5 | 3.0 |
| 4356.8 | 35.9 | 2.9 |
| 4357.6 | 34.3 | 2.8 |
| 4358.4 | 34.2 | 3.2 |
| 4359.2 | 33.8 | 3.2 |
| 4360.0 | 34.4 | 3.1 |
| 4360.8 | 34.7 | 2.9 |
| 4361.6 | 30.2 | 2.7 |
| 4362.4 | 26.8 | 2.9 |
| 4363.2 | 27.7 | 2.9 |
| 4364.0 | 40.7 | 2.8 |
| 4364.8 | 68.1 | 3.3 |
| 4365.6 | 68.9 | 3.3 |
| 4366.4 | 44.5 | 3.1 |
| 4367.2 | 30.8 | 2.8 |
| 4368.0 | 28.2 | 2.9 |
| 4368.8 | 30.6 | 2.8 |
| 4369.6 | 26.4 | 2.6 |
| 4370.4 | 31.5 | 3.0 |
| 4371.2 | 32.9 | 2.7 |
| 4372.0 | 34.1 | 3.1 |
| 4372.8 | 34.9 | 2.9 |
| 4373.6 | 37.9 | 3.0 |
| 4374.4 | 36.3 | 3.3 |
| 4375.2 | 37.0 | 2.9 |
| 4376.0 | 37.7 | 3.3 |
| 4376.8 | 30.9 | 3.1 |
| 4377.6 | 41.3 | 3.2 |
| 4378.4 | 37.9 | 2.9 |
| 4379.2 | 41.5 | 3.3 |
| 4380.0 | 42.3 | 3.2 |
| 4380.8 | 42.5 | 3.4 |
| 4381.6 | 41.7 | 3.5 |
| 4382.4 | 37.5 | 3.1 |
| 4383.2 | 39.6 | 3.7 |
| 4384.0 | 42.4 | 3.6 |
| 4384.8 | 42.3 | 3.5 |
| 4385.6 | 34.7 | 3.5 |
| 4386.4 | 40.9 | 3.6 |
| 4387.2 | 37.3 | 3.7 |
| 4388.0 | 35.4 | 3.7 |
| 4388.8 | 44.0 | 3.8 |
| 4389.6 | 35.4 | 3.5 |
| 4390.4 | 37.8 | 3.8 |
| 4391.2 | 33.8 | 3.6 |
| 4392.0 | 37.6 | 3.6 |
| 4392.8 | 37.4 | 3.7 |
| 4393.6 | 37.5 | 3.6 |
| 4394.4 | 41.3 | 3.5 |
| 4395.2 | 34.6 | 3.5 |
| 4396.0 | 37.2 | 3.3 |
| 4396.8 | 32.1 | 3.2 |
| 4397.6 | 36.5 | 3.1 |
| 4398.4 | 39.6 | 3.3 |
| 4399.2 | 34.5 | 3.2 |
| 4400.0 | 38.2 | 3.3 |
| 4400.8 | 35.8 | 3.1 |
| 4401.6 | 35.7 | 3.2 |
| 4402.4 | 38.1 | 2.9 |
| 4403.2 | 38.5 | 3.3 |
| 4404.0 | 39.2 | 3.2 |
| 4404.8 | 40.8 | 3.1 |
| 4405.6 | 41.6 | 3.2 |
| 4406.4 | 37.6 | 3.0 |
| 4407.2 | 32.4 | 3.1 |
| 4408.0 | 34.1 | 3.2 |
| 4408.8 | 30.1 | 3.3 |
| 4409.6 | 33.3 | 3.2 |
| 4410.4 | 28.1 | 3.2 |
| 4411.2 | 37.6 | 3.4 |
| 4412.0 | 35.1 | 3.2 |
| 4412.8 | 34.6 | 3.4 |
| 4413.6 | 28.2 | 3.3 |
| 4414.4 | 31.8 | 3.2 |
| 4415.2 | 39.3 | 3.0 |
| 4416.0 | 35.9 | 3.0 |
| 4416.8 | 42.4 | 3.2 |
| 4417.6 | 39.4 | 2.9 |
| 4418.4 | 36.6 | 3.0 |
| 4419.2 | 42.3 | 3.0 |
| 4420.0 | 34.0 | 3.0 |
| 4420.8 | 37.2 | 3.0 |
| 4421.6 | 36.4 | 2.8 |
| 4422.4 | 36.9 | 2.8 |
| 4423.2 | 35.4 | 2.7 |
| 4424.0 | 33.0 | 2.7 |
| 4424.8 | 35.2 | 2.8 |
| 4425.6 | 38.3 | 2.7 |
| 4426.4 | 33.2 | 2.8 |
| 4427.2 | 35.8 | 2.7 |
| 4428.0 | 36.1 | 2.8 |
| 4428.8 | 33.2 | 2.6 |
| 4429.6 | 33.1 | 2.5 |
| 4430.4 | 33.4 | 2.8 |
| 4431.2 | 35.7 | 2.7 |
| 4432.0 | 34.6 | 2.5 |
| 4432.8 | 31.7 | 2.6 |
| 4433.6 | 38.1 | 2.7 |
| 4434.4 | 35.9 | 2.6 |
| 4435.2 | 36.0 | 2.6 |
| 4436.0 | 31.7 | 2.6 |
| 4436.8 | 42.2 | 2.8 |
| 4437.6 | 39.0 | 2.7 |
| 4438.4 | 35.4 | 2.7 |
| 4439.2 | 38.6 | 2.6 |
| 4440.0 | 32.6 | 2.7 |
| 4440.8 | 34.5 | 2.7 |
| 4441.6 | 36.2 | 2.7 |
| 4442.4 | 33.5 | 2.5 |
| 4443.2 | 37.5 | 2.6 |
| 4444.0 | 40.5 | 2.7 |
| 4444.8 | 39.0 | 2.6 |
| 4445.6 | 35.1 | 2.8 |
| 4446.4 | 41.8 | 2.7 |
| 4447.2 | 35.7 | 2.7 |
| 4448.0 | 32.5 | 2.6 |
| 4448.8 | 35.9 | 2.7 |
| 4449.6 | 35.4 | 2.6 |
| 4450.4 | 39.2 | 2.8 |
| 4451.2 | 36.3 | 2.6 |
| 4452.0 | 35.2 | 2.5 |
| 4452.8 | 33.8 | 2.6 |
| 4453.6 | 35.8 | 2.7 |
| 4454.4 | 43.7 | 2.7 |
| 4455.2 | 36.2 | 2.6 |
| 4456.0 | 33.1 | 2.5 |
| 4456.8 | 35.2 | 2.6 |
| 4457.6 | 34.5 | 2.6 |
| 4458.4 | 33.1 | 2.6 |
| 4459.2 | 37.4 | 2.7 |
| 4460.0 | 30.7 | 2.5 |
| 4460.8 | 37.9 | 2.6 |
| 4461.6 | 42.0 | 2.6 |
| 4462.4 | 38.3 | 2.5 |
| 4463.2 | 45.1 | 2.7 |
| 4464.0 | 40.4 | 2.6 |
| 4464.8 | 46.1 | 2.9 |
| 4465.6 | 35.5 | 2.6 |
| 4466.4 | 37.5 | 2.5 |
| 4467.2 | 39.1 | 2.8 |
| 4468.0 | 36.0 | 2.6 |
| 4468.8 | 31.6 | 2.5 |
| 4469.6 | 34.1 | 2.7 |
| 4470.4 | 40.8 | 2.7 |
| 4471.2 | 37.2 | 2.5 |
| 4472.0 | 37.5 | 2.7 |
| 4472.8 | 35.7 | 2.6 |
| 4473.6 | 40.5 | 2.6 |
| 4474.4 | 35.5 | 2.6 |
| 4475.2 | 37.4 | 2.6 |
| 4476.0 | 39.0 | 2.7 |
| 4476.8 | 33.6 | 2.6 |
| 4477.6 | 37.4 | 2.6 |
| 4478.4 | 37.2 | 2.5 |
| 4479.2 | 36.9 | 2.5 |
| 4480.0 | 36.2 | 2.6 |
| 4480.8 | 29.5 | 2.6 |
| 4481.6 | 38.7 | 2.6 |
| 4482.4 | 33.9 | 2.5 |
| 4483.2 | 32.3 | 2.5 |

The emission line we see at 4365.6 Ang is Hgamma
